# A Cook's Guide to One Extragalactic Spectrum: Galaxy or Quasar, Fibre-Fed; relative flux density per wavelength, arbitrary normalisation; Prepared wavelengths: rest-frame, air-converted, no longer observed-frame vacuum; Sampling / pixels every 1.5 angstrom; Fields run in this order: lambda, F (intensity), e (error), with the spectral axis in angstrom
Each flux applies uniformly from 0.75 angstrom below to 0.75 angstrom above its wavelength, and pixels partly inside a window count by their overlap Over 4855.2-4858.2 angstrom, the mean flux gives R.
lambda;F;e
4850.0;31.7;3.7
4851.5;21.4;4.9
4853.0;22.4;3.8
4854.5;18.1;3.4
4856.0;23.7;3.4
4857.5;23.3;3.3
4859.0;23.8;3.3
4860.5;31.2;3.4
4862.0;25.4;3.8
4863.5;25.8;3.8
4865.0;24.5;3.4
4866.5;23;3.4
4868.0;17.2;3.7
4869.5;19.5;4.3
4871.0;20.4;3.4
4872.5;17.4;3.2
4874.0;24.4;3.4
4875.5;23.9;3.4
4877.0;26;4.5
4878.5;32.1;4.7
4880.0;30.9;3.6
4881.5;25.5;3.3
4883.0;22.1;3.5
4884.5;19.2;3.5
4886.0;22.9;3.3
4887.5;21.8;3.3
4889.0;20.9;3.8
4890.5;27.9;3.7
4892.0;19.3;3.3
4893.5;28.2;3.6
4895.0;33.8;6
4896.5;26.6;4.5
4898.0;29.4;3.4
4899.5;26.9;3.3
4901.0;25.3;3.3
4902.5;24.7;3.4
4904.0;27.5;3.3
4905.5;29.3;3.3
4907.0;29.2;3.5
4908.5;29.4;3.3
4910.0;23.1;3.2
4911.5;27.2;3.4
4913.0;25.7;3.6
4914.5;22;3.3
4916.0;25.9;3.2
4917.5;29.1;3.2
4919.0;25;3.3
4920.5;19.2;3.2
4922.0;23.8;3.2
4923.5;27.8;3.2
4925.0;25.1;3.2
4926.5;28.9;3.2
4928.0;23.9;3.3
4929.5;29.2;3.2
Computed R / 23.4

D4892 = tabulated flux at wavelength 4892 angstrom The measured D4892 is 19.3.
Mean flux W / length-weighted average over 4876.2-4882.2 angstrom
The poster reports 28.6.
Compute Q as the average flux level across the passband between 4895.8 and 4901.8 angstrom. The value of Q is 27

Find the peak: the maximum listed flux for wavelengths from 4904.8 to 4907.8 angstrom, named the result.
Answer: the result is 29.3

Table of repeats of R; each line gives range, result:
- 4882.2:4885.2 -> 20.8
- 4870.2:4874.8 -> 20.8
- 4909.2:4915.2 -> 24.6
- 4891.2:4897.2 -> 27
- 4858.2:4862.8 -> 26.8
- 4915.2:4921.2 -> 24.8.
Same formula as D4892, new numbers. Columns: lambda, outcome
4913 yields 25.7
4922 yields 23.8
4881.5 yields 25.5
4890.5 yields 27.9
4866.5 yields 23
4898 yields 29.4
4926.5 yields 28.9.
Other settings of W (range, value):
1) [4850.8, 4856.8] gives 21.4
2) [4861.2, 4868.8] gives 23.2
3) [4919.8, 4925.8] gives 24.1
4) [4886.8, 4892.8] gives 22.5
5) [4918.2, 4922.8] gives 22.8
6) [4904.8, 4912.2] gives 27.6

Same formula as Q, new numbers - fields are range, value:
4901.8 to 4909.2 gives 28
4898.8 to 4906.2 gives 26.7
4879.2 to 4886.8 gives 24.2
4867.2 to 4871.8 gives 19.1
